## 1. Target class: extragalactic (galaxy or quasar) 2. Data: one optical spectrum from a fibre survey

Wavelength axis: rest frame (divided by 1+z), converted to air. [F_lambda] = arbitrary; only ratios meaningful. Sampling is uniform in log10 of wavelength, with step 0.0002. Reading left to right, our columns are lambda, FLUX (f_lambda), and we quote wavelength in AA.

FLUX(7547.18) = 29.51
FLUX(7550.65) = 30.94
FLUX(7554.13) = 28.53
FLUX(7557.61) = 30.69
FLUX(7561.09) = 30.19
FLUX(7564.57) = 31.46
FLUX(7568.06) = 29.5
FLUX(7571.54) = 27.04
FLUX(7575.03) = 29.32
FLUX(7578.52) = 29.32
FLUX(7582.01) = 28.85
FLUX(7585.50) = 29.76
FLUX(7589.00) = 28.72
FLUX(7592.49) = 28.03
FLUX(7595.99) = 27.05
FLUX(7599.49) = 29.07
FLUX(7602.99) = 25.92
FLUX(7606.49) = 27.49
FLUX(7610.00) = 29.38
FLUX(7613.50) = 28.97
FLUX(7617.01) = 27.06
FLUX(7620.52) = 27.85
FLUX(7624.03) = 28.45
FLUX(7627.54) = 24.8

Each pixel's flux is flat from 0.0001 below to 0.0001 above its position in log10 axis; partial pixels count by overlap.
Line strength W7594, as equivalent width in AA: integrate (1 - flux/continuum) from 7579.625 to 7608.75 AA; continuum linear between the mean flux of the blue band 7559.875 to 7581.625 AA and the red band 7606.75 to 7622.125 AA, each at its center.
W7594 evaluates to 0.6 AA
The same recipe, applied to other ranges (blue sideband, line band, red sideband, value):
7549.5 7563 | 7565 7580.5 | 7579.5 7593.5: 0.2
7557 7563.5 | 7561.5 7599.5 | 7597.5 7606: 0.1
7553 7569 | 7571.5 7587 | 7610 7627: 0.2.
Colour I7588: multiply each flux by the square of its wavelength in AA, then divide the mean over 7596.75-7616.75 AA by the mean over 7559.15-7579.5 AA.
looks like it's 0.96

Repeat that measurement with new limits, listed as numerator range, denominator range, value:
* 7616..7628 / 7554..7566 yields 0.91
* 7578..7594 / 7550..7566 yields 0.96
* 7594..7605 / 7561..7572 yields 0.93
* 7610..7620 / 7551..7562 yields 0.96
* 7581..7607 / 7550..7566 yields 0.94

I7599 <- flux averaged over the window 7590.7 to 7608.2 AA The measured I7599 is 27.5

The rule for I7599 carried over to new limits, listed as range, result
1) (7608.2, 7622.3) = 28.3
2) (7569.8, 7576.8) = 28.2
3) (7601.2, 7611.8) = 27.6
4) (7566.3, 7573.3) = 28.3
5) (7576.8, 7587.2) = 29.3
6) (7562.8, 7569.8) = 30.5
